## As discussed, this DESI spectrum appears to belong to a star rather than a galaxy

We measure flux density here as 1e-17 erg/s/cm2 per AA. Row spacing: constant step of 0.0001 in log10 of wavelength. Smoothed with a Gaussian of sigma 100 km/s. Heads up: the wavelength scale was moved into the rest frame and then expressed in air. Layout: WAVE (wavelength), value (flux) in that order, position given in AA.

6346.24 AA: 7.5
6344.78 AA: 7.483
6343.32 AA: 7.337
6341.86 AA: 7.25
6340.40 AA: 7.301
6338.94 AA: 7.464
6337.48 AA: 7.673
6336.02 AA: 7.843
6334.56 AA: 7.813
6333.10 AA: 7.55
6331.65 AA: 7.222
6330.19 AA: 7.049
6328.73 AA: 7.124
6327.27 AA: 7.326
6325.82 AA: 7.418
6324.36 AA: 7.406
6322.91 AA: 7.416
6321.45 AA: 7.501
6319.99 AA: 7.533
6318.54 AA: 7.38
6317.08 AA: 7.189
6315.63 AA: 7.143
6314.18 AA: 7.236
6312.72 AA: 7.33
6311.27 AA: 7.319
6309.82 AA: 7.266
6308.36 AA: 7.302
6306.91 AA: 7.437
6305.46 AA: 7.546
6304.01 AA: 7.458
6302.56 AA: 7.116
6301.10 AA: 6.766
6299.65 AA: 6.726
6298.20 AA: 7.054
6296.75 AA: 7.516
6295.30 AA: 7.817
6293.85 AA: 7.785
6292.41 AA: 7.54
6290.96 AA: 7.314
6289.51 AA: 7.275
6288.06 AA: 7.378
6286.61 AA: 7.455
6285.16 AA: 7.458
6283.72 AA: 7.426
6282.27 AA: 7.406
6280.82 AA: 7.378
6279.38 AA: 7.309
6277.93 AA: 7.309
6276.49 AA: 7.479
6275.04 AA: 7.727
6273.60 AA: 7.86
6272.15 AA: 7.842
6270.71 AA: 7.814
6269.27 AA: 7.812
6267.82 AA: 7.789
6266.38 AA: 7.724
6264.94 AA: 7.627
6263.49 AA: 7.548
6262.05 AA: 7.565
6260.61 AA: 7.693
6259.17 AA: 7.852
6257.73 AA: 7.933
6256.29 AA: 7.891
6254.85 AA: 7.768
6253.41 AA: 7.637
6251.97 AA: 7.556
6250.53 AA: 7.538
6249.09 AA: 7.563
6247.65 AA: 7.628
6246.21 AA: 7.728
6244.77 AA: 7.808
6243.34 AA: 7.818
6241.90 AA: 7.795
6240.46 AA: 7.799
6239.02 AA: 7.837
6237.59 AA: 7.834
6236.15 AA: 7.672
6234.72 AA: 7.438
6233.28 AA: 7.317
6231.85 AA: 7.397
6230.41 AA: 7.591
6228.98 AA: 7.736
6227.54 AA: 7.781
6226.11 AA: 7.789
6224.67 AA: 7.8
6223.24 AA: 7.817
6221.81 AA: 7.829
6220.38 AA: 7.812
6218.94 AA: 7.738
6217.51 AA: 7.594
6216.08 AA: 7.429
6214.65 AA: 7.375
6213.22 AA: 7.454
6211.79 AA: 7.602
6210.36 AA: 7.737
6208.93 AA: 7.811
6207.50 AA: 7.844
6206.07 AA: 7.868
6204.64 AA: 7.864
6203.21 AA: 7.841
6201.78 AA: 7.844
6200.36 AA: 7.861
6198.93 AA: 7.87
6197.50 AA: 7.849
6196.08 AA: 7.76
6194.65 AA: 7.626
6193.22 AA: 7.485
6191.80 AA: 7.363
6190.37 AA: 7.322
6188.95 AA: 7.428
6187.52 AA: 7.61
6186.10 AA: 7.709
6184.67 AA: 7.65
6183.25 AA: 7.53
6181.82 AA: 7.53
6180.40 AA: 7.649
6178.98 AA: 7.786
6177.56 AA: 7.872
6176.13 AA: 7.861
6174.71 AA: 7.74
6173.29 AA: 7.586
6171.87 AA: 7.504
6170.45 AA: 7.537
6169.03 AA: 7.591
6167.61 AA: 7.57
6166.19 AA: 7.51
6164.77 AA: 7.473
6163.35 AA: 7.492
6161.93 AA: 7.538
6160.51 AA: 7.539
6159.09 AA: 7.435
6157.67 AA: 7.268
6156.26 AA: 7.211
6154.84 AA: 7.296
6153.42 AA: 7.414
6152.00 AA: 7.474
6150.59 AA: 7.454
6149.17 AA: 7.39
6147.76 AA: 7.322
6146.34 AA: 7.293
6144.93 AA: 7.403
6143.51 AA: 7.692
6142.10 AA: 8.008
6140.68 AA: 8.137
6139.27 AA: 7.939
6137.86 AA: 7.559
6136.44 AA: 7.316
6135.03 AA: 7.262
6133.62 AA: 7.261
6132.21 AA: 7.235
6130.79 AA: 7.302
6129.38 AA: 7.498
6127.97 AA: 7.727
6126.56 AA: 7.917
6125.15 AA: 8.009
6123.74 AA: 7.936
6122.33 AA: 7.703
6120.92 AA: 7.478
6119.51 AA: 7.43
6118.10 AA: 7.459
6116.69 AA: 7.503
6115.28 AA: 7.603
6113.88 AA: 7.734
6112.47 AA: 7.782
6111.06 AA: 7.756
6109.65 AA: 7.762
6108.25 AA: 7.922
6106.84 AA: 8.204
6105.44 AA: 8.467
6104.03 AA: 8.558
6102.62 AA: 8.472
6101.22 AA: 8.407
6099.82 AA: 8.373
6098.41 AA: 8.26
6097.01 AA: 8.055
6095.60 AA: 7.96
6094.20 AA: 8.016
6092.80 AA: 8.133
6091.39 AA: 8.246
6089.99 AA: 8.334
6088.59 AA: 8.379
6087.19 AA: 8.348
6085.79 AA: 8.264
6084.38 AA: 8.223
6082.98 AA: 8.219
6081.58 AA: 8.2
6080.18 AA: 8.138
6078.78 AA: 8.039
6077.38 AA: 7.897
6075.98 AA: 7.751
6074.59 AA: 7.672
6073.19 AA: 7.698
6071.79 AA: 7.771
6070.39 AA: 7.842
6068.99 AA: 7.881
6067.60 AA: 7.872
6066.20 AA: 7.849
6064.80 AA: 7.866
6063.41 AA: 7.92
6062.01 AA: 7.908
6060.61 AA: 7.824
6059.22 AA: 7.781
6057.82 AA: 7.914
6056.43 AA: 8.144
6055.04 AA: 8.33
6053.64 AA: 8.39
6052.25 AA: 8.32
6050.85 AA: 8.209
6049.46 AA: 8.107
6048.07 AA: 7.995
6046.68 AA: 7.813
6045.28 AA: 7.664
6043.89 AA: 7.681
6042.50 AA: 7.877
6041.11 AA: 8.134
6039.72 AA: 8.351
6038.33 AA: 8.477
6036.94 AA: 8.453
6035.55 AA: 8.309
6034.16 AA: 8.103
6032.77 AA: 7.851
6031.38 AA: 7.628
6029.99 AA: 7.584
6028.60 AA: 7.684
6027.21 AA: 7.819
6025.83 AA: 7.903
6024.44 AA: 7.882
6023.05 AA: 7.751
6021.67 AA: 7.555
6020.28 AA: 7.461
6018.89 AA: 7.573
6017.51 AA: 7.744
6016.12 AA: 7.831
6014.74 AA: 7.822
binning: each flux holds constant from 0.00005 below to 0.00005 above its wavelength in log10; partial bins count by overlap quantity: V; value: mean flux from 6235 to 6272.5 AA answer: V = 7.73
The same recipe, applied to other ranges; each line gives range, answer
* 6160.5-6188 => 7.62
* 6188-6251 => 7.68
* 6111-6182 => 7.57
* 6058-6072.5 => 7.85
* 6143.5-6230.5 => 7.61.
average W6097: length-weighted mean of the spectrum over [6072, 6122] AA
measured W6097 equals 8.02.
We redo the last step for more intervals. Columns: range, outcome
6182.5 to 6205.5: 7.66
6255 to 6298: 7.6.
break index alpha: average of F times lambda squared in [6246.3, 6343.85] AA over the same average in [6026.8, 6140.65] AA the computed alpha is 1.01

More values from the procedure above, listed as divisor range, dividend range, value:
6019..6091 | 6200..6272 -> 1.02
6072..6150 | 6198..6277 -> 1.02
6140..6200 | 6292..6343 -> 1.02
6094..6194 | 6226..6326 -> 1.02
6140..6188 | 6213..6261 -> 1.04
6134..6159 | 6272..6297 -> 1.05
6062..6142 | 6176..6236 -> 1.00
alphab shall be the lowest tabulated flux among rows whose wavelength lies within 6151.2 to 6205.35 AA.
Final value 7.211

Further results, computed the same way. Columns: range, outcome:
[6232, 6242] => 7.317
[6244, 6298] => 7.275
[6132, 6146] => 7.235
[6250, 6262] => 7.538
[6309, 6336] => 7.049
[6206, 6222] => 7.375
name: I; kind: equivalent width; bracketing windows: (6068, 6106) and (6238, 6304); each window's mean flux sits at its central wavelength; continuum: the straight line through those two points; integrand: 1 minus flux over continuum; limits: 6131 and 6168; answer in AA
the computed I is 2.16 AA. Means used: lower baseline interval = 8.13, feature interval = 7.48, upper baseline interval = 7.57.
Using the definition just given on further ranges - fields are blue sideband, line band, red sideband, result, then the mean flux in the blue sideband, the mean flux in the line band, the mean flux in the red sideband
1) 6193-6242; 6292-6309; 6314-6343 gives 0.32 AA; 7.71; 7.34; 7.4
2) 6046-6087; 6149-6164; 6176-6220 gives 0.70 AA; 8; 7.41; 7.67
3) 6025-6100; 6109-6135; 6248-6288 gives 0.99 AA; 8.02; 7.61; 7.62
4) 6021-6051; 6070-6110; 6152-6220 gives -1.58 AA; 7.94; 8.13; 7.6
